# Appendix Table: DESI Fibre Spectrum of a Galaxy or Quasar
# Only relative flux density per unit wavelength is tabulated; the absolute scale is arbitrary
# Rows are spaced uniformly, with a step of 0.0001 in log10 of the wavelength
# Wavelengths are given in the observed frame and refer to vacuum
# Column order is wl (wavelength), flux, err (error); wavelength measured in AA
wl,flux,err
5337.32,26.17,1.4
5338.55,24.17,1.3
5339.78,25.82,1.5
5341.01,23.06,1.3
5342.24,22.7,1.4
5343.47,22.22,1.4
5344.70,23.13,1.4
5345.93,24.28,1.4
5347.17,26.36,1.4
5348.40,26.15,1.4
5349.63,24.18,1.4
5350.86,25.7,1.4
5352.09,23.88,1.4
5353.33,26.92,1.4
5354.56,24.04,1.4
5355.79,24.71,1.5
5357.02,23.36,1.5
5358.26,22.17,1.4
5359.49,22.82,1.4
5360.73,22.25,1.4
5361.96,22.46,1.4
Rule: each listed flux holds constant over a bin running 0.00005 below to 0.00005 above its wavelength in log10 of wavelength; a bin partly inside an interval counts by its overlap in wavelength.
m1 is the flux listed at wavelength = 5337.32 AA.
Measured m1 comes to 26.17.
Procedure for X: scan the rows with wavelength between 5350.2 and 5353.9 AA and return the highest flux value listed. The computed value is 26.92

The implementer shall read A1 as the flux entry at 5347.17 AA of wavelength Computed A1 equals 26.36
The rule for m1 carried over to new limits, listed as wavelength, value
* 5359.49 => 22.82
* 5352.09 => 23.88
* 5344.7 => 23.13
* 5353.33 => 26.92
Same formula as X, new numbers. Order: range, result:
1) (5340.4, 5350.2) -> 26.36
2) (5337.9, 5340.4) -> 25.82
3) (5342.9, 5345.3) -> 23.13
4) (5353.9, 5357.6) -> 24.71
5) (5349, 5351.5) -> 25.7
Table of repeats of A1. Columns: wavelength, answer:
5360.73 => 22.25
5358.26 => 22.17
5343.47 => 22.22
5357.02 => 23.36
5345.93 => 24.28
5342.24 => 22.7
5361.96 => 22.46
